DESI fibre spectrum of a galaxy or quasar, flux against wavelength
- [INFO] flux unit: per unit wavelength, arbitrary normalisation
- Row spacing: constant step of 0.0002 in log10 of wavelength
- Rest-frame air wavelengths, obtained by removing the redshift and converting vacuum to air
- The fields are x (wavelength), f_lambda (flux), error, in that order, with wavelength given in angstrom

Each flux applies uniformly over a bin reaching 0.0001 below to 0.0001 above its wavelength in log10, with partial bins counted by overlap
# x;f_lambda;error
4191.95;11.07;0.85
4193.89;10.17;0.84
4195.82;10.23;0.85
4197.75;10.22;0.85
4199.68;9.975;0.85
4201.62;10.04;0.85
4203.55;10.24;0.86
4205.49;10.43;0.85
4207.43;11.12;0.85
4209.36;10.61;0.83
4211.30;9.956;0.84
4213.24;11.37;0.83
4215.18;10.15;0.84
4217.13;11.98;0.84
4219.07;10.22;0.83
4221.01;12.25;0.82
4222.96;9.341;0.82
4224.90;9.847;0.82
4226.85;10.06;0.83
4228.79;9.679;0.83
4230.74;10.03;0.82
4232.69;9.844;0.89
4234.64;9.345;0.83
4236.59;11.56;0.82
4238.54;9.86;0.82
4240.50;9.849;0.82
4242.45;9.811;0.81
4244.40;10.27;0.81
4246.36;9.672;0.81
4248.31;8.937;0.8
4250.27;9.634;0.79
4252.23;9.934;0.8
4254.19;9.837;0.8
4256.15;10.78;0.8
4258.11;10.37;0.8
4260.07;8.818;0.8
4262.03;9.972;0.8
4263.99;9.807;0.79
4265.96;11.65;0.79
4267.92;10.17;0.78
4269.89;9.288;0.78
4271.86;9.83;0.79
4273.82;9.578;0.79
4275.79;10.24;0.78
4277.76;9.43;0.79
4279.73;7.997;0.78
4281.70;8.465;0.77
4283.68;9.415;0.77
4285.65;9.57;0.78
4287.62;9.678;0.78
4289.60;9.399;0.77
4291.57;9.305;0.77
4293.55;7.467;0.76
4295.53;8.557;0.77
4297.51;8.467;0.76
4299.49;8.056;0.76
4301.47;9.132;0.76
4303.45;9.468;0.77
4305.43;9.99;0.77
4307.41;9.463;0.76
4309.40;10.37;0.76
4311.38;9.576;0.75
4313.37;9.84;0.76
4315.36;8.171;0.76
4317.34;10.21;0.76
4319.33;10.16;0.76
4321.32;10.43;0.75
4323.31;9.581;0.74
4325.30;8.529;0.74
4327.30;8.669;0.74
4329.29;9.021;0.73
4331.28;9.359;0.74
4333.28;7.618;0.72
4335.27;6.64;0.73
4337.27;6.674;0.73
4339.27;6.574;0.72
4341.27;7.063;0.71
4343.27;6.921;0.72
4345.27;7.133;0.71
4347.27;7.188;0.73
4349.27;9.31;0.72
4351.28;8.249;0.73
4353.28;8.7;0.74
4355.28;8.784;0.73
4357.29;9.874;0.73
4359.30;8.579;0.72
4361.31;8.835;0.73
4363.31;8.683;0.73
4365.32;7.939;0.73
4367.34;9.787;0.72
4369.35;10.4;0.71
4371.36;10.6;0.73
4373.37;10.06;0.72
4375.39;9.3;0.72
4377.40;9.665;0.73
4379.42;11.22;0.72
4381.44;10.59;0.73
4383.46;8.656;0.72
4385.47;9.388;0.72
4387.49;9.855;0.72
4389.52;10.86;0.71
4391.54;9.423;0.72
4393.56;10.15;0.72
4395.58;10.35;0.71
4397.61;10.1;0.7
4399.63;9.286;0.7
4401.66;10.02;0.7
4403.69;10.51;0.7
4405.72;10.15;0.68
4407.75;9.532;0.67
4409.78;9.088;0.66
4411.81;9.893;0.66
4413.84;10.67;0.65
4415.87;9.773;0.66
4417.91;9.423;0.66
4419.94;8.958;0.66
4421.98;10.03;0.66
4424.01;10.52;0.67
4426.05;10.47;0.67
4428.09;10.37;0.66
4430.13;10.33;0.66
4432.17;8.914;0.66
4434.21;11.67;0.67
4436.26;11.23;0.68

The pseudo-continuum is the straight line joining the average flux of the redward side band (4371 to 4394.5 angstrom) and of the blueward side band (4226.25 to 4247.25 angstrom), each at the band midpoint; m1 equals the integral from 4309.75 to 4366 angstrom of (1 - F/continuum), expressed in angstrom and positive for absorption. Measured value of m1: 8.1 angstrom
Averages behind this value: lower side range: 10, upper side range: 9.96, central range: 8.54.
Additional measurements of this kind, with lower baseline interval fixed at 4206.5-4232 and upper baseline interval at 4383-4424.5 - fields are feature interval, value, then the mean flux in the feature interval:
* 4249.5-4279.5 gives 1.26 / 9.91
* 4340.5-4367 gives 4.56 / 8.3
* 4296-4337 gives 4.33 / 9.09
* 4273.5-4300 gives 3.33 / 8.97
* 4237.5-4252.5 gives 0.96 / 9.74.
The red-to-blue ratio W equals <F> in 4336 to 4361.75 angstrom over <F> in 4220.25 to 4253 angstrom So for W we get 0.8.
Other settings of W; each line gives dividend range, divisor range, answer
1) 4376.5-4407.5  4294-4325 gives 1.07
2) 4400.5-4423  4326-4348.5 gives 1.30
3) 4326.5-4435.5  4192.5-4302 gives 0.94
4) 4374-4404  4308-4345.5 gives 1.16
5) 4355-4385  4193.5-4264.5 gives 0.94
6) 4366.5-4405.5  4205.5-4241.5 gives 0.96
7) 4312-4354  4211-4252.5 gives 0.82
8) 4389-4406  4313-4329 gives 1.07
